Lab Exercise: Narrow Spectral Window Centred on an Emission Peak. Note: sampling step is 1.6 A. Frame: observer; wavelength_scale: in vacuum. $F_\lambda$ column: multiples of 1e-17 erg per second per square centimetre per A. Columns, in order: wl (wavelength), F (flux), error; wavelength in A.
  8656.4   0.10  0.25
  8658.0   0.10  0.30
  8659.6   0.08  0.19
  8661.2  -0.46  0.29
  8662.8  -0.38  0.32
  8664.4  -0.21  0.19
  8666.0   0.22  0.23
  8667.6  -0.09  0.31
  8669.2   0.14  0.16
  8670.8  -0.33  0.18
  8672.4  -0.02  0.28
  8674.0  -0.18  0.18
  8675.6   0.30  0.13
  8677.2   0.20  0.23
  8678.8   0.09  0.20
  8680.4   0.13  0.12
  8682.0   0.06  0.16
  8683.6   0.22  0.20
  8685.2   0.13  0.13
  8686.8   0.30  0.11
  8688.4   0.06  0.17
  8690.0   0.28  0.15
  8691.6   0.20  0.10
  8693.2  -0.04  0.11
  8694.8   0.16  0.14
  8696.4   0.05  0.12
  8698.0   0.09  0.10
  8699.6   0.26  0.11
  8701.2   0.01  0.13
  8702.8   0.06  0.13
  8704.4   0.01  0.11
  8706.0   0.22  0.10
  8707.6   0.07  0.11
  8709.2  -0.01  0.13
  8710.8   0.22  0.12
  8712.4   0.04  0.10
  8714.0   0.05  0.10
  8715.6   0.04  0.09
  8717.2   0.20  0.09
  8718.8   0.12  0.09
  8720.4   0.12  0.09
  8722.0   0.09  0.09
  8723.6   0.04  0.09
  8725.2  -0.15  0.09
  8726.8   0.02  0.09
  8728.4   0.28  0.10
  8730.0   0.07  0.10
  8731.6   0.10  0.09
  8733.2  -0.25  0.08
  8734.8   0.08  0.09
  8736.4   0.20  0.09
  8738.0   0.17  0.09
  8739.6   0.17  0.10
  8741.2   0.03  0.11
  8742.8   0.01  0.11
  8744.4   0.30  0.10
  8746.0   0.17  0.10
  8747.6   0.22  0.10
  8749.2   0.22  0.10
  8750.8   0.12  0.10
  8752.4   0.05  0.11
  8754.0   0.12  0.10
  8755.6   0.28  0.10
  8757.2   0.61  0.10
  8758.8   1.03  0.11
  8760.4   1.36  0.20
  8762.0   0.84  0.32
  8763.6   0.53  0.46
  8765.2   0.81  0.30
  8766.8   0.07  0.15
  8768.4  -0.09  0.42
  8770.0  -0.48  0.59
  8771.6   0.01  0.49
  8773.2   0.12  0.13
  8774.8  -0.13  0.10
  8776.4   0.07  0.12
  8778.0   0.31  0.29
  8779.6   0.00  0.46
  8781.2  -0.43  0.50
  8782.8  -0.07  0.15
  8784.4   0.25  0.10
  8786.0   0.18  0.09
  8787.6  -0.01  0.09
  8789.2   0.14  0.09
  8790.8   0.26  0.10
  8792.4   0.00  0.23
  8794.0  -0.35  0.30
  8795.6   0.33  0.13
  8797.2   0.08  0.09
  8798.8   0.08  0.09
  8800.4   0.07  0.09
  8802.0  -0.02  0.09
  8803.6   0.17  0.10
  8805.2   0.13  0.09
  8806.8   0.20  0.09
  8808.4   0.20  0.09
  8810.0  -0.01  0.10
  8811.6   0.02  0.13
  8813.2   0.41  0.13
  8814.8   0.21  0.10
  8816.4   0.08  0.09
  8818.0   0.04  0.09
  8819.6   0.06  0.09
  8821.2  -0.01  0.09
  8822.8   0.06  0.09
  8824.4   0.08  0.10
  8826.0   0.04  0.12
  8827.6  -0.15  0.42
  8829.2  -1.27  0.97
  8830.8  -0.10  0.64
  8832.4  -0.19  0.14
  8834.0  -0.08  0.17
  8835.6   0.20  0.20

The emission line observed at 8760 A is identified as Hbeta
